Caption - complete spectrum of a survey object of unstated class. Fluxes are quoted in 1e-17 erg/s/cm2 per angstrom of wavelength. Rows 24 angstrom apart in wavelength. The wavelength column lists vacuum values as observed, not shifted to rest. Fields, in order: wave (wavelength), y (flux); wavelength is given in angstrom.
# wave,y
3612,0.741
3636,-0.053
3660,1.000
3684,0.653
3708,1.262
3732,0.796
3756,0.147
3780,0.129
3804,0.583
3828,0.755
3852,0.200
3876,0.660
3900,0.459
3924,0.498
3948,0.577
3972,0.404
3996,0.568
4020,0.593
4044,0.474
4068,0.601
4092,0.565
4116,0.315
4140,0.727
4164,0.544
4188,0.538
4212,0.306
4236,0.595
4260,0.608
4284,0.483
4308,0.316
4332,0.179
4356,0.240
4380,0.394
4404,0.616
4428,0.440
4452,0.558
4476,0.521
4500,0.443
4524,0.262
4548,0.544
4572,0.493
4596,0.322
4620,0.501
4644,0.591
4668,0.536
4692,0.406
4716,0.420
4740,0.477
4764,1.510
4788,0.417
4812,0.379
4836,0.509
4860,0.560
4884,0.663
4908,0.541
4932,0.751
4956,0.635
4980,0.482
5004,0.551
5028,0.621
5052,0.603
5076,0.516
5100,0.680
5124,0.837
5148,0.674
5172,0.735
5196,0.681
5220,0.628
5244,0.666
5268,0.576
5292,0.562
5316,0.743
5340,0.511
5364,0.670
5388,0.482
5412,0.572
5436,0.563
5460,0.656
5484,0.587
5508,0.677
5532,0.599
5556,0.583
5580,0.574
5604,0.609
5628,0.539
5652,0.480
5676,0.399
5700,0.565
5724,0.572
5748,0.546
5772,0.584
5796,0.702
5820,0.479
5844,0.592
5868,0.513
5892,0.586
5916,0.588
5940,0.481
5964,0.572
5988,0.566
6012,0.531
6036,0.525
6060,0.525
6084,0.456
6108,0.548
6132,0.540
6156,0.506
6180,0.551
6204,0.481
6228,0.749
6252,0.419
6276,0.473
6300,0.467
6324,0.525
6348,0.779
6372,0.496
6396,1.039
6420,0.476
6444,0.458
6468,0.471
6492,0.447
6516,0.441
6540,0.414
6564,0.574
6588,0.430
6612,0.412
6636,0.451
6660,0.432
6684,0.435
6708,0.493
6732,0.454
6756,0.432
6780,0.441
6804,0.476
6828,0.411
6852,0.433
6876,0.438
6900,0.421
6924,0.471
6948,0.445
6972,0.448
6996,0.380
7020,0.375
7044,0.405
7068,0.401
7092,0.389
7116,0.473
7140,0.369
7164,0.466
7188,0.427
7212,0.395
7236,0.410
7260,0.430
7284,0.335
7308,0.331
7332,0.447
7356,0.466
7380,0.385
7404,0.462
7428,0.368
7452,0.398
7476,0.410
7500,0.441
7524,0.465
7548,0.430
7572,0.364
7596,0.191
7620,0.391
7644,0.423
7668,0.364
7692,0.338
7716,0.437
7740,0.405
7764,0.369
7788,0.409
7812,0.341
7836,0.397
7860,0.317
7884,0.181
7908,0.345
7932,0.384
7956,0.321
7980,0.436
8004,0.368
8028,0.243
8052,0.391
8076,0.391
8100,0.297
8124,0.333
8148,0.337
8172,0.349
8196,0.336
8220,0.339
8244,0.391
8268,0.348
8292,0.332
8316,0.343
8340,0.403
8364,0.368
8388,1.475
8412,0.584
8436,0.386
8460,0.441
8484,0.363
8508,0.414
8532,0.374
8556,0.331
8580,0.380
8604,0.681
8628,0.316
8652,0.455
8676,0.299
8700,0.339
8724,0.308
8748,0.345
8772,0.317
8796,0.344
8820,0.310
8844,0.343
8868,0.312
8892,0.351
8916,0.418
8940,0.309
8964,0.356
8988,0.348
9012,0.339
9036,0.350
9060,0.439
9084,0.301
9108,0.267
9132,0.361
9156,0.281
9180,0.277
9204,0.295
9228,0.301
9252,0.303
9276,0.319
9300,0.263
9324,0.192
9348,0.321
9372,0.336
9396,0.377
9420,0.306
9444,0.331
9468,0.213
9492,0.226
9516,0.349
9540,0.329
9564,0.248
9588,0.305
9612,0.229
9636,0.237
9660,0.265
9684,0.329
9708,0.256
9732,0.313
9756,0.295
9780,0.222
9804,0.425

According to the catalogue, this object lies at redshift 0.28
